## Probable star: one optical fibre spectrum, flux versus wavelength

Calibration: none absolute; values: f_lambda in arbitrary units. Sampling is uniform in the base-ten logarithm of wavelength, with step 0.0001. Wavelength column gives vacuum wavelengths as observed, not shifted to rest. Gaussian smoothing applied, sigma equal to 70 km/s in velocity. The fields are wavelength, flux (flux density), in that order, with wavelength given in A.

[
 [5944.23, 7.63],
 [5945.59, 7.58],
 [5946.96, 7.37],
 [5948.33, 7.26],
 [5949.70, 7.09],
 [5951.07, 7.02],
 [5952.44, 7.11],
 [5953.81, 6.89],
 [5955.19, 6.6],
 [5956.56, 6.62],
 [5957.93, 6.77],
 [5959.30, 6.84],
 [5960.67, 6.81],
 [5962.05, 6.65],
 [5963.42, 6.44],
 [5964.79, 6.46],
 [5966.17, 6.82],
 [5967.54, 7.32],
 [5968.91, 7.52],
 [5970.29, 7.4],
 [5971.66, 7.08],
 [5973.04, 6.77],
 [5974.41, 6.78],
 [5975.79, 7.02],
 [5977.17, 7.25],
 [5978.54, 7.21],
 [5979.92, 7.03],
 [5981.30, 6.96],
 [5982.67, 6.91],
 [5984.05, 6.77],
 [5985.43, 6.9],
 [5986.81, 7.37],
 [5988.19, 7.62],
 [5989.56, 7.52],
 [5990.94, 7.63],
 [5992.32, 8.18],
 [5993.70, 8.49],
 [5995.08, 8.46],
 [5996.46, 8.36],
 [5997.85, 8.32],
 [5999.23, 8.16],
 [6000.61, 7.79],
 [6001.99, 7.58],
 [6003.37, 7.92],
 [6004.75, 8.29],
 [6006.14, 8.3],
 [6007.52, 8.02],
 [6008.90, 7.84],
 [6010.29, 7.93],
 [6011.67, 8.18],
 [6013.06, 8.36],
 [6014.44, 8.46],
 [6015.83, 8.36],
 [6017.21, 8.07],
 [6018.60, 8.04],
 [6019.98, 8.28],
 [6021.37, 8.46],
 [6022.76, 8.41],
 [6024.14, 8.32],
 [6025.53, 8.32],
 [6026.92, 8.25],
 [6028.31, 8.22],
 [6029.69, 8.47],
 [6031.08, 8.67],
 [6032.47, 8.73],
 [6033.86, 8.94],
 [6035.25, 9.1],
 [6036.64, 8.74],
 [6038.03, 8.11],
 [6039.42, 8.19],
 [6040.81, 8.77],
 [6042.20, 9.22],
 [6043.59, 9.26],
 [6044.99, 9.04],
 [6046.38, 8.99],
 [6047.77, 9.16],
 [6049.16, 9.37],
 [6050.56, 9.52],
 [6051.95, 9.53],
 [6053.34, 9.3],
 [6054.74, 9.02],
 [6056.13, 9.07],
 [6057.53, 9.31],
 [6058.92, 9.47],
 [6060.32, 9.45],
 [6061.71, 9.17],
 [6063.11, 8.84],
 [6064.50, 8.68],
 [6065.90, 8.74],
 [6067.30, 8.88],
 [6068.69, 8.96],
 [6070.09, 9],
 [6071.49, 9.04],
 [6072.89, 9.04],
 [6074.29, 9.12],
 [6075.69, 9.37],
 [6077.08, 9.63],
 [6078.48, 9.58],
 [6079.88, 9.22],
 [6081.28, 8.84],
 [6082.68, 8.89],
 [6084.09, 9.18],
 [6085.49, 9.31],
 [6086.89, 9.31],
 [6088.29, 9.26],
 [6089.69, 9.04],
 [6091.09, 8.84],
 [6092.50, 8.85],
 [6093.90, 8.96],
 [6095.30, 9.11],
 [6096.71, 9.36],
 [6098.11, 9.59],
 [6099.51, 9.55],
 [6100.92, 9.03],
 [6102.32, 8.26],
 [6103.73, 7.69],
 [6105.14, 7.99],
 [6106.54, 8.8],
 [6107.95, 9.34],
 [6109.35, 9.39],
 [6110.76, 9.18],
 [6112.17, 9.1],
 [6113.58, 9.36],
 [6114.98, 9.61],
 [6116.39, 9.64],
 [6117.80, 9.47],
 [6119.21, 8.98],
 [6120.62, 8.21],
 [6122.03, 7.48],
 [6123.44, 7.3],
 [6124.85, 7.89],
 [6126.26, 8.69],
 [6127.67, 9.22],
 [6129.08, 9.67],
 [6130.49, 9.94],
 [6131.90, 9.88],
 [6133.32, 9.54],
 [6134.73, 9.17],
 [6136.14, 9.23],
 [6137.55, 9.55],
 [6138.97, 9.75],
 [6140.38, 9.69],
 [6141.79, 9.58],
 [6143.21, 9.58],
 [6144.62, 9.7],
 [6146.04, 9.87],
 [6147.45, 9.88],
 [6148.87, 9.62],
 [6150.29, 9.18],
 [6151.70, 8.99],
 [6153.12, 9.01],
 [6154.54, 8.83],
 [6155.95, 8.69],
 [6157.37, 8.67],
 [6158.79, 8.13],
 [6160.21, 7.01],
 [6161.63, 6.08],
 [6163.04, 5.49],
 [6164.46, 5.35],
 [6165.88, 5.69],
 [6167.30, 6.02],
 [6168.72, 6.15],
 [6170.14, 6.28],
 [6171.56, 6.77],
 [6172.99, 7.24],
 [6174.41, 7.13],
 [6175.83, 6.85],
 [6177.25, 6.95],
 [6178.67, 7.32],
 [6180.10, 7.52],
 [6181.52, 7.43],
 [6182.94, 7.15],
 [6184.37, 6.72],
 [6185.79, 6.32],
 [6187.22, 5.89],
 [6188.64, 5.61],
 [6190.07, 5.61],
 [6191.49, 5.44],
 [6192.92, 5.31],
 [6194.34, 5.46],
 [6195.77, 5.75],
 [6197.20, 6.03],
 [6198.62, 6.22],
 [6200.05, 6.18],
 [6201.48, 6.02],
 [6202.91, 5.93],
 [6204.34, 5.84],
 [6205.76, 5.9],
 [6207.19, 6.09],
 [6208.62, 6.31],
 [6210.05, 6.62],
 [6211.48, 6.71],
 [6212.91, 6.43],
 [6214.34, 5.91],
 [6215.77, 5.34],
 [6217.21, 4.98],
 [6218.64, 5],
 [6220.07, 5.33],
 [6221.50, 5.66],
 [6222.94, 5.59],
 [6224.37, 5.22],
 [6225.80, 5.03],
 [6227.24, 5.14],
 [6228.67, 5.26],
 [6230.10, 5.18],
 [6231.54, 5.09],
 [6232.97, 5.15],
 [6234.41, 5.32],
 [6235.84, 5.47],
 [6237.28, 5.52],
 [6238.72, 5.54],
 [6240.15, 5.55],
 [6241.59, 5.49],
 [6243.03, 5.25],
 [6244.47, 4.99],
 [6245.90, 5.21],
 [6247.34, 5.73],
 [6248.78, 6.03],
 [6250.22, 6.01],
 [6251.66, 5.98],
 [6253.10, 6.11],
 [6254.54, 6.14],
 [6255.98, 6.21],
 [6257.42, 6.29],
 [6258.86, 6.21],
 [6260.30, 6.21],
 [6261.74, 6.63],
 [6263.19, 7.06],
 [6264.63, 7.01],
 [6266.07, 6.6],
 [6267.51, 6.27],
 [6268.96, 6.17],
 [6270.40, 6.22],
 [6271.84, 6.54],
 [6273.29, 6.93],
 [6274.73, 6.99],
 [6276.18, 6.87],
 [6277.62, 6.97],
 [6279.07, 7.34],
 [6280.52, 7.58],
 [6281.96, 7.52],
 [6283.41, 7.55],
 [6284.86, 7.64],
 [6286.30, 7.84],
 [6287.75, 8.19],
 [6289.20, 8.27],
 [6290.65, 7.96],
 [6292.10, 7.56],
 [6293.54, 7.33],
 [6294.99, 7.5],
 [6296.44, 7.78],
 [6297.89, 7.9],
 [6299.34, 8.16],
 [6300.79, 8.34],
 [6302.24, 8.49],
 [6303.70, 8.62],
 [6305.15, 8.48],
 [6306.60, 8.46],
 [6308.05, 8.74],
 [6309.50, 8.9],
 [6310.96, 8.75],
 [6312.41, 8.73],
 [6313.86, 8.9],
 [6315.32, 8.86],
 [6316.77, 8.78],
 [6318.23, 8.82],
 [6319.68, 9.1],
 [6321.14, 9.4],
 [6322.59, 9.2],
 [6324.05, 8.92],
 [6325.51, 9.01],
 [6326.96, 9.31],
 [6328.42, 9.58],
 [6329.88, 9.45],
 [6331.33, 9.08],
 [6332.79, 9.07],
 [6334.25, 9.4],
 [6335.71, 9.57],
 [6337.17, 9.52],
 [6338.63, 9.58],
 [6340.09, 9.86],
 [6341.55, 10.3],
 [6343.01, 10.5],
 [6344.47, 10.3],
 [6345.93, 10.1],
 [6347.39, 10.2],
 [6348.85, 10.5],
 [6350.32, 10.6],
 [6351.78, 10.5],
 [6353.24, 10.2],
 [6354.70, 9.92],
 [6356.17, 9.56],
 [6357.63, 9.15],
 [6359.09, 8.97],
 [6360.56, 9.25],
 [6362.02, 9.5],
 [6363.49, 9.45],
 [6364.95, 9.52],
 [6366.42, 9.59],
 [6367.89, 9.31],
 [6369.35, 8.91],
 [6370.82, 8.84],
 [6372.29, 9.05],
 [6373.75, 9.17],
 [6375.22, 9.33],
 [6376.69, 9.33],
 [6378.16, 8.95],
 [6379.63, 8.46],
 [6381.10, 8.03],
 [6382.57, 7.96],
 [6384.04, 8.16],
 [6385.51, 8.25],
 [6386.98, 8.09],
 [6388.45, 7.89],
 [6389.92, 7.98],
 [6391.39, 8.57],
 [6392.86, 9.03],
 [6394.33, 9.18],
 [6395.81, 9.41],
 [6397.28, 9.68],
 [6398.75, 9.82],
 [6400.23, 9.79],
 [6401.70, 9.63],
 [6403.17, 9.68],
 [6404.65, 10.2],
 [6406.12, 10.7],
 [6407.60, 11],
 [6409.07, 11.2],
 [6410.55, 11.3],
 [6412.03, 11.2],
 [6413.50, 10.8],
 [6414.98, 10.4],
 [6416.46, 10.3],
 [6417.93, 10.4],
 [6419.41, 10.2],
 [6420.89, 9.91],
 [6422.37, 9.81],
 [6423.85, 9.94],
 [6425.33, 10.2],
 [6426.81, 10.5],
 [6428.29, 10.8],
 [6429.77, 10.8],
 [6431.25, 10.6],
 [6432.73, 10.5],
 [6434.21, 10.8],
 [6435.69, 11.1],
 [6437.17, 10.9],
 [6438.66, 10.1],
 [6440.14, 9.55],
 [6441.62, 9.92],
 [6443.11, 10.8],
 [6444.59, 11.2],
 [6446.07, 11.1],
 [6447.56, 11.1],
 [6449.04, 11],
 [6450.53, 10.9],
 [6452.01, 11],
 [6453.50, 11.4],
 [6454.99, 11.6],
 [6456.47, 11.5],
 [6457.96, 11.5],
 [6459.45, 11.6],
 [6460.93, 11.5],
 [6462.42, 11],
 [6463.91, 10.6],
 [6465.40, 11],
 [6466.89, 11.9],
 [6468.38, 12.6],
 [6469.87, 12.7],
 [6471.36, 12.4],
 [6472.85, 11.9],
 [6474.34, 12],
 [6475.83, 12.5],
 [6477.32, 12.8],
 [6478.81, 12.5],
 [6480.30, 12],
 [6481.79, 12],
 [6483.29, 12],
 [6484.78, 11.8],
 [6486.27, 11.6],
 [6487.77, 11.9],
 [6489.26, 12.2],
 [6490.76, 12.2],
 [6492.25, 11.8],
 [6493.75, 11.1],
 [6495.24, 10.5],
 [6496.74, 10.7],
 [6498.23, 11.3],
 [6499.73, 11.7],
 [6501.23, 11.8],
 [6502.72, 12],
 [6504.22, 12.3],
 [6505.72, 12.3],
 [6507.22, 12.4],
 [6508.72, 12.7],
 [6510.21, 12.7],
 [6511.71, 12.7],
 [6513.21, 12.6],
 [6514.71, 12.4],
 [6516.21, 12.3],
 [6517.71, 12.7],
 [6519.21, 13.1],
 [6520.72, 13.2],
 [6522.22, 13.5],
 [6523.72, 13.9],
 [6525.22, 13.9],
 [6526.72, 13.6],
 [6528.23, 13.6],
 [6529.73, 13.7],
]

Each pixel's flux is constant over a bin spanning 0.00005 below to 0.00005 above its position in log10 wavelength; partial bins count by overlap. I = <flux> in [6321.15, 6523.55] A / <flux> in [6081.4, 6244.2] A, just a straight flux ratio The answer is 1.4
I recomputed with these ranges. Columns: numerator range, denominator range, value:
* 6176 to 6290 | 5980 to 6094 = 0.72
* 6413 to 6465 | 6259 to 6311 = 1.43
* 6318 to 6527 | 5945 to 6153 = 1.25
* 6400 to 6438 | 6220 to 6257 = 1.90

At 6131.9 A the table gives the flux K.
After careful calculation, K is 9.88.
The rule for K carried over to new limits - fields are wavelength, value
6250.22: 6.01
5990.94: 7.63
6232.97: 5.15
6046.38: 8.99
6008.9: 7.84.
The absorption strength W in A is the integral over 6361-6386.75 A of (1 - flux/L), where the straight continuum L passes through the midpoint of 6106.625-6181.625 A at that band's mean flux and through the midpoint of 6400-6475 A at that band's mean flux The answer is 3.5 A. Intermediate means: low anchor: 8.39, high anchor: 10.9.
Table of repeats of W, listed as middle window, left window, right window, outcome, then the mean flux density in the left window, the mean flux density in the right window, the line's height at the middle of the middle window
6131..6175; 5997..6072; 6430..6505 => 5.3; 8.64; 11.4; 9.41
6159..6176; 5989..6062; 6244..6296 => 2.6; 8.55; 6.79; 7.52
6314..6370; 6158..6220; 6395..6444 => -3.6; 6.23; 10.4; 8.97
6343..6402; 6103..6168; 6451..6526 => 9.0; 8.68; 12.1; 11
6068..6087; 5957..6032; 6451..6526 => -1.7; 7.68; 12.1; 8.41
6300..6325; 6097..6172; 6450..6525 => 3.7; 8.59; 12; 10.3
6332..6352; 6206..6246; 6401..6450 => -3.7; 5.52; 10.5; 8.44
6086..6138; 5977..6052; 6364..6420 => -2.9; 8.22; 9.46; 8.54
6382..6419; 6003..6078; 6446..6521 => 5.4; 8.75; 11.9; 11.3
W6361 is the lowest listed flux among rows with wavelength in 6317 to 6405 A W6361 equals 7.89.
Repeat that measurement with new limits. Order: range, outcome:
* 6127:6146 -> 9.17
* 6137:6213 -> 5.31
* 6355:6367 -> 8.97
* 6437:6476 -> 9.55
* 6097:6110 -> 7.69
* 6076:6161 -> 7.01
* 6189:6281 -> 4.98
